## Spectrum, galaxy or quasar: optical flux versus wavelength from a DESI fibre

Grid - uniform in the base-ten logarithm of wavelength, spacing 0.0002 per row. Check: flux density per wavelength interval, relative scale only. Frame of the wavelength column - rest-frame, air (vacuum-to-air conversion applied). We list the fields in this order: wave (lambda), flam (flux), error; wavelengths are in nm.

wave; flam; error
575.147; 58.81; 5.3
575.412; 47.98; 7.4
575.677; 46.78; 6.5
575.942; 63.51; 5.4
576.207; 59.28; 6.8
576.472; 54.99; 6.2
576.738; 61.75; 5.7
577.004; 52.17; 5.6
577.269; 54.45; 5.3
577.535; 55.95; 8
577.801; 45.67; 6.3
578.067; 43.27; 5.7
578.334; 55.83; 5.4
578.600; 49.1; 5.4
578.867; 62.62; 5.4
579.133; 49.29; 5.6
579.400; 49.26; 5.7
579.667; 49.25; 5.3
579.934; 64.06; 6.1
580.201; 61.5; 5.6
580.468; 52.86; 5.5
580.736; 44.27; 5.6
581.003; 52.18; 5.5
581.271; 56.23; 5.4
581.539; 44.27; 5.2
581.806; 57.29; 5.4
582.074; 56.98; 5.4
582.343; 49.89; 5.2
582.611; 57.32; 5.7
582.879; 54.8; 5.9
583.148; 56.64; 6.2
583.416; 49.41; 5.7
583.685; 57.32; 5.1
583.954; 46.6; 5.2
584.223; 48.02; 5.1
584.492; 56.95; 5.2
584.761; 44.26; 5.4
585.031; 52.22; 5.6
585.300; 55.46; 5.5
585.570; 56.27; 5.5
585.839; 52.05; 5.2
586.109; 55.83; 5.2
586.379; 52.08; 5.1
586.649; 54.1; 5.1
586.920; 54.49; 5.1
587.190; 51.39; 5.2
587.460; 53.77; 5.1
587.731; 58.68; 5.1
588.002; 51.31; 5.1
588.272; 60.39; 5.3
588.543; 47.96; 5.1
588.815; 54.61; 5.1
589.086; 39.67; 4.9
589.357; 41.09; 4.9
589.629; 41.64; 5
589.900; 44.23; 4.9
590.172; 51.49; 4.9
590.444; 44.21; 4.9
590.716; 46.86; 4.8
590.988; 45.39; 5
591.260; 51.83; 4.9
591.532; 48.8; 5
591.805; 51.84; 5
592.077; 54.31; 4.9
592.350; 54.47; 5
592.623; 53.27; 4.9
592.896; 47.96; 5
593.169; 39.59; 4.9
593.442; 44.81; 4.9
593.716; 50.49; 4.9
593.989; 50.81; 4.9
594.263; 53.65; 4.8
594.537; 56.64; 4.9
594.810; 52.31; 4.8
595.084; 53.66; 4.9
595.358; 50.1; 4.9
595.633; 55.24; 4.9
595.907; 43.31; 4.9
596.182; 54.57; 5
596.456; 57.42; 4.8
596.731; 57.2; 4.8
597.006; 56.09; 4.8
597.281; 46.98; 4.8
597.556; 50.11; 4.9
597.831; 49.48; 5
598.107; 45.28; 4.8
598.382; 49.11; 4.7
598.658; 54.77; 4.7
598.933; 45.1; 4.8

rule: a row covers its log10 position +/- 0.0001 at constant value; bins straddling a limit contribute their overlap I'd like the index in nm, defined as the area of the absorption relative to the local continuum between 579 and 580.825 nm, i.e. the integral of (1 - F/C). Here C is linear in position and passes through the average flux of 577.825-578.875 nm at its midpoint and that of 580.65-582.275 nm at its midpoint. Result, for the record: -0.06 nm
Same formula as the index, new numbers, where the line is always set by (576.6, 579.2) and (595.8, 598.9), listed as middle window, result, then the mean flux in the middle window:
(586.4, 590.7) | 0.178 nm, 49.9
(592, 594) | 0.092 nm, 49.2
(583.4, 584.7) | 0.026 nm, 51.4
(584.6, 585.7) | 0.005 nm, 52.1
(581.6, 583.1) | -0.061 nm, 54.8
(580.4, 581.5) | 0.044 nm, 50.6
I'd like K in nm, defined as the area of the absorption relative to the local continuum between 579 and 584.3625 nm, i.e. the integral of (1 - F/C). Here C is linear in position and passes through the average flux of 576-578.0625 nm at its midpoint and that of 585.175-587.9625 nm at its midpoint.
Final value 0.15 nm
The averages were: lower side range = 54.5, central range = 52.9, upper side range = 54.3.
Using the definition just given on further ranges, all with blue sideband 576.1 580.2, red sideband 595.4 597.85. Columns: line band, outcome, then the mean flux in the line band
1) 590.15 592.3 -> 0.14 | 49.4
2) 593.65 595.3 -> -0.01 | 52.9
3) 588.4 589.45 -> 0.14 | 46.1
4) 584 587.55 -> 0.04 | 52.7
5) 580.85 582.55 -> 0.02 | 52.9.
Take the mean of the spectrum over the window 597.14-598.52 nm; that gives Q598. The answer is 48.2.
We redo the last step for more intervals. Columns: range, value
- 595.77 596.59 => 51.8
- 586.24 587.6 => 53.2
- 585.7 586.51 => 53.4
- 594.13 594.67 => 55.1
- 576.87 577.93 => 52.1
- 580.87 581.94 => 52.5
